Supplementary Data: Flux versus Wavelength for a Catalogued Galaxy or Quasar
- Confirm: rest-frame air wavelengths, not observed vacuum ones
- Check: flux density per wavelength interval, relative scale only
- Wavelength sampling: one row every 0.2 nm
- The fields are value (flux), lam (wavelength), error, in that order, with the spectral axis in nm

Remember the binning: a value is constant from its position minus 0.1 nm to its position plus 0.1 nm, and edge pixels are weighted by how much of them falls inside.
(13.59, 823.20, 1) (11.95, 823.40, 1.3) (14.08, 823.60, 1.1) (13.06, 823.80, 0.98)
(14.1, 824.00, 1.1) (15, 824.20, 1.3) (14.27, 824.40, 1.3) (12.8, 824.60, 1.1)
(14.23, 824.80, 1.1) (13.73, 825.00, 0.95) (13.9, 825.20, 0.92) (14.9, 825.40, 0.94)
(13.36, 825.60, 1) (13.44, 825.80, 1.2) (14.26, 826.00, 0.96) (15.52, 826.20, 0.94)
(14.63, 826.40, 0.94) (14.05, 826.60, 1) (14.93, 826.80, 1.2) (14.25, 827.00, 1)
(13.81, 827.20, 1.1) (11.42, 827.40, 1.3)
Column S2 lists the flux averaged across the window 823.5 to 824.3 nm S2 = 14.1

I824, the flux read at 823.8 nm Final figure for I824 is 13.06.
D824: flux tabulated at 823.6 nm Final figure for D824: 14.08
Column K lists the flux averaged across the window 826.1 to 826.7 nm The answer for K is 14.7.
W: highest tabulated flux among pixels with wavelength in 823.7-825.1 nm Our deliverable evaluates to 15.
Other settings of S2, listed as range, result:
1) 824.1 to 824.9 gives 14.1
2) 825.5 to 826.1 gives 13.7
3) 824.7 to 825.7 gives 14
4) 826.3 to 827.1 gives 14.5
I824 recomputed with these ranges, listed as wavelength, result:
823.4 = 11.95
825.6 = 13.36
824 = 14.1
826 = 14.26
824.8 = 14.23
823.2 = 13.59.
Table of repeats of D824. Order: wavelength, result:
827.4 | 11.42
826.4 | 14.63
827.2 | 13.81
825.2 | 13.9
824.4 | 14.27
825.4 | 14.9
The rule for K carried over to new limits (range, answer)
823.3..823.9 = 13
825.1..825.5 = 14.4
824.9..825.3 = 13.8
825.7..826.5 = 14.5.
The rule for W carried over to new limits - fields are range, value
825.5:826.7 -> 15.52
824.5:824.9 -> 14.23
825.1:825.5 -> 14.9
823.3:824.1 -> 14.1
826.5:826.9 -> 14.93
